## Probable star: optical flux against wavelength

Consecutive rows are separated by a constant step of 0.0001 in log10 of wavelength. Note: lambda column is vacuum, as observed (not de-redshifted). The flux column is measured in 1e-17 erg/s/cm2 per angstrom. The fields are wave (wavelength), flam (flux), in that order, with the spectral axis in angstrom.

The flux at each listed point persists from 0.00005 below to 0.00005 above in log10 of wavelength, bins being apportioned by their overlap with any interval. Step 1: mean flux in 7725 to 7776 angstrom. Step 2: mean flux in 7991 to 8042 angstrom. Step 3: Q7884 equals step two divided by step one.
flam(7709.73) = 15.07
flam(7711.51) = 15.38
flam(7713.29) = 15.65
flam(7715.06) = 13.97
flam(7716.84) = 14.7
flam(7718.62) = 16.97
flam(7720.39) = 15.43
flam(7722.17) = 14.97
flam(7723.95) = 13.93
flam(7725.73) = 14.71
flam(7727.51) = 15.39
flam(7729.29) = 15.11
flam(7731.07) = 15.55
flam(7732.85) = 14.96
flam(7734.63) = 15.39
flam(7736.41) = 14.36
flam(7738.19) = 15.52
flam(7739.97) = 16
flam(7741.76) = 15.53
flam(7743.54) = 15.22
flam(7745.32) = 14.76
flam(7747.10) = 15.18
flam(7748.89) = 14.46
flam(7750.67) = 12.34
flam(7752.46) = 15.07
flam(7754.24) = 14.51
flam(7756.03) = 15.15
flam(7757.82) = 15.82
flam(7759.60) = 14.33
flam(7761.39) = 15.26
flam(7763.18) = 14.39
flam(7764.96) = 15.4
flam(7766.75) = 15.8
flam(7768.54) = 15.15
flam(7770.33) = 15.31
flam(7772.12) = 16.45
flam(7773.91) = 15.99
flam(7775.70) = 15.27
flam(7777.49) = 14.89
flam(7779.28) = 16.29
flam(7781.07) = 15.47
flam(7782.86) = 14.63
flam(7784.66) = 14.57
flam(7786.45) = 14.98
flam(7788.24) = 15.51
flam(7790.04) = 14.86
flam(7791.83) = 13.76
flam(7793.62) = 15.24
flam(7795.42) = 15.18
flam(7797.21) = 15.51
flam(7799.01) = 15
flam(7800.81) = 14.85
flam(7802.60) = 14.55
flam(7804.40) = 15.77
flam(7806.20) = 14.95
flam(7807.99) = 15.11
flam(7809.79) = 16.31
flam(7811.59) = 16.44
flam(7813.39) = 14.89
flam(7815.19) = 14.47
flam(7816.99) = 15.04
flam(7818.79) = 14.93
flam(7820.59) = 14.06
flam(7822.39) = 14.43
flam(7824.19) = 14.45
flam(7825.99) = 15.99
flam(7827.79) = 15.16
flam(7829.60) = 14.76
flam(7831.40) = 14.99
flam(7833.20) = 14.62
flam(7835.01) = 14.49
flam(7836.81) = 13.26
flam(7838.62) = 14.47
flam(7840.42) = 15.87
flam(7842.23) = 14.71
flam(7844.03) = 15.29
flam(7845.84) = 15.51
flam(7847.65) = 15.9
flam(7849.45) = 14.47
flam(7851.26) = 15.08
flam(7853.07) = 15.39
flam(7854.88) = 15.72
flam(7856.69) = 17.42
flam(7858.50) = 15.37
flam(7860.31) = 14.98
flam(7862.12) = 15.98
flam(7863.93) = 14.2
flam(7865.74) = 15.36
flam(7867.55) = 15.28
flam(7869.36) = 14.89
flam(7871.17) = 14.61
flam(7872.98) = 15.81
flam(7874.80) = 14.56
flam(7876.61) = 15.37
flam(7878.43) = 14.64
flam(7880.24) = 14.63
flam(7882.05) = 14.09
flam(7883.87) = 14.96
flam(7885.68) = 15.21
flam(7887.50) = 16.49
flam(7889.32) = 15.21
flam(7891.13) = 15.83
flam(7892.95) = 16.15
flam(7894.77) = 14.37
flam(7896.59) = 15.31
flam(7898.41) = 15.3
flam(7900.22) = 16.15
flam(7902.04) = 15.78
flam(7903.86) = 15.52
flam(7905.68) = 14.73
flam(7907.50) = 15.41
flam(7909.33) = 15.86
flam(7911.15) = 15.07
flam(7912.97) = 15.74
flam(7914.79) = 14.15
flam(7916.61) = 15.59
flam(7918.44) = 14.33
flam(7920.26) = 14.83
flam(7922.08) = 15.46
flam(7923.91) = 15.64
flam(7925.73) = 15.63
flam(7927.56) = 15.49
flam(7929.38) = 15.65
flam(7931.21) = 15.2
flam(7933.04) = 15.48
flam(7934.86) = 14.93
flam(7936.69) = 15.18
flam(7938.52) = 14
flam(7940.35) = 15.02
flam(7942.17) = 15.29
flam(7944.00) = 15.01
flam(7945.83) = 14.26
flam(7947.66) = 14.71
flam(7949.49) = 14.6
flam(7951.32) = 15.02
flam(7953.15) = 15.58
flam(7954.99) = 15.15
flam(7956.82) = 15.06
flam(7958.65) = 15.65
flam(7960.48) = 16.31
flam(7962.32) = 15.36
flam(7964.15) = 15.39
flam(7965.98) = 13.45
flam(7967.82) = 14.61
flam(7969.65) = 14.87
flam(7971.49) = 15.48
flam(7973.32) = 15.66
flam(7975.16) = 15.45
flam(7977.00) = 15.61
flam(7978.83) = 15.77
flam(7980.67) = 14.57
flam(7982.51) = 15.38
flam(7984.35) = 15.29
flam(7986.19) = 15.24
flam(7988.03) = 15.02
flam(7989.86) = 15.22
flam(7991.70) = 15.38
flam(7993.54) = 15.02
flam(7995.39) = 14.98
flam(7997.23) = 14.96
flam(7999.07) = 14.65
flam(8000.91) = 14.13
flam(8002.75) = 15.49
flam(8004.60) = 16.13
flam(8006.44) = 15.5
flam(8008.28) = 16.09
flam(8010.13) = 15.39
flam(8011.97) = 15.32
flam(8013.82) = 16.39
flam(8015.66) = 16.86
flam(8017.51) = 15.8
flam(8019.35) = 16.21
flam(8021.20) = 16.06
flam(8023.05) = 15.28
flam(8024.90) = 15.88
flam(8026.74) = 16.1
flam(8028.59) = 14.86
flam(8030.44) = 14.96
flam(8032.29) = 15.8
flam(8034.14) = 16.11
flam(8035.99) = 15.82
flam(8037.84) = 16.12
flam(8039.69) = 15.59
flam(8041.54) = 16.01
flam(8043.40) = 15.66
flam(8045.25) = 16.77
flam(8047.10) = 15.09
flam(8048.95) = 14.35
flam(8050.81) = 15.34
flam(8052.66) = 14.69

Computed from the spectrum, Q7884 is 1.03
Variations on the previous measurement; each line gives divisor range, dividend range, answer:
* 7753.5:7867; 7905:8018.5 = 1.01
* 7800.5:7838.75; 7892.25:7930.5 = 1.03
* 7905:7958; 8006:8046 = 1.05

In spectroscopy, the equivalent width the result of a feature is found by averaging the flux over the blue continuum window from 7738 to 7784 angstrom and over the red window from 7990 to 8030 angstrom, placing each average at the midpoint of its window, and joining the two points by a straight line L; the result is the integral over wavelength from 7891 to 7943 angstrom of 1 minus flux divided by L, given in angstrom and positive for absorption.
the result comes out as 0.40 angstrom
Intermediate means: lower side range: 15.2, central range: 15.3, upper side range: 15.5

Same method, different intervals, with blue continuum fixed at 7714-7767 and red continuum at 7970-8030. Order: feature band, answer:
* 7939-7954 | 0.5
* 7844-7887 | 0.0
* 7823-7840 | 0.5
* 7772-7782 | -0.4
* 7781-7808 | 0.2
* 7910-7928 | 0.1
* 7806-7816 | -0.2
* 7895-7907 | -0.1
